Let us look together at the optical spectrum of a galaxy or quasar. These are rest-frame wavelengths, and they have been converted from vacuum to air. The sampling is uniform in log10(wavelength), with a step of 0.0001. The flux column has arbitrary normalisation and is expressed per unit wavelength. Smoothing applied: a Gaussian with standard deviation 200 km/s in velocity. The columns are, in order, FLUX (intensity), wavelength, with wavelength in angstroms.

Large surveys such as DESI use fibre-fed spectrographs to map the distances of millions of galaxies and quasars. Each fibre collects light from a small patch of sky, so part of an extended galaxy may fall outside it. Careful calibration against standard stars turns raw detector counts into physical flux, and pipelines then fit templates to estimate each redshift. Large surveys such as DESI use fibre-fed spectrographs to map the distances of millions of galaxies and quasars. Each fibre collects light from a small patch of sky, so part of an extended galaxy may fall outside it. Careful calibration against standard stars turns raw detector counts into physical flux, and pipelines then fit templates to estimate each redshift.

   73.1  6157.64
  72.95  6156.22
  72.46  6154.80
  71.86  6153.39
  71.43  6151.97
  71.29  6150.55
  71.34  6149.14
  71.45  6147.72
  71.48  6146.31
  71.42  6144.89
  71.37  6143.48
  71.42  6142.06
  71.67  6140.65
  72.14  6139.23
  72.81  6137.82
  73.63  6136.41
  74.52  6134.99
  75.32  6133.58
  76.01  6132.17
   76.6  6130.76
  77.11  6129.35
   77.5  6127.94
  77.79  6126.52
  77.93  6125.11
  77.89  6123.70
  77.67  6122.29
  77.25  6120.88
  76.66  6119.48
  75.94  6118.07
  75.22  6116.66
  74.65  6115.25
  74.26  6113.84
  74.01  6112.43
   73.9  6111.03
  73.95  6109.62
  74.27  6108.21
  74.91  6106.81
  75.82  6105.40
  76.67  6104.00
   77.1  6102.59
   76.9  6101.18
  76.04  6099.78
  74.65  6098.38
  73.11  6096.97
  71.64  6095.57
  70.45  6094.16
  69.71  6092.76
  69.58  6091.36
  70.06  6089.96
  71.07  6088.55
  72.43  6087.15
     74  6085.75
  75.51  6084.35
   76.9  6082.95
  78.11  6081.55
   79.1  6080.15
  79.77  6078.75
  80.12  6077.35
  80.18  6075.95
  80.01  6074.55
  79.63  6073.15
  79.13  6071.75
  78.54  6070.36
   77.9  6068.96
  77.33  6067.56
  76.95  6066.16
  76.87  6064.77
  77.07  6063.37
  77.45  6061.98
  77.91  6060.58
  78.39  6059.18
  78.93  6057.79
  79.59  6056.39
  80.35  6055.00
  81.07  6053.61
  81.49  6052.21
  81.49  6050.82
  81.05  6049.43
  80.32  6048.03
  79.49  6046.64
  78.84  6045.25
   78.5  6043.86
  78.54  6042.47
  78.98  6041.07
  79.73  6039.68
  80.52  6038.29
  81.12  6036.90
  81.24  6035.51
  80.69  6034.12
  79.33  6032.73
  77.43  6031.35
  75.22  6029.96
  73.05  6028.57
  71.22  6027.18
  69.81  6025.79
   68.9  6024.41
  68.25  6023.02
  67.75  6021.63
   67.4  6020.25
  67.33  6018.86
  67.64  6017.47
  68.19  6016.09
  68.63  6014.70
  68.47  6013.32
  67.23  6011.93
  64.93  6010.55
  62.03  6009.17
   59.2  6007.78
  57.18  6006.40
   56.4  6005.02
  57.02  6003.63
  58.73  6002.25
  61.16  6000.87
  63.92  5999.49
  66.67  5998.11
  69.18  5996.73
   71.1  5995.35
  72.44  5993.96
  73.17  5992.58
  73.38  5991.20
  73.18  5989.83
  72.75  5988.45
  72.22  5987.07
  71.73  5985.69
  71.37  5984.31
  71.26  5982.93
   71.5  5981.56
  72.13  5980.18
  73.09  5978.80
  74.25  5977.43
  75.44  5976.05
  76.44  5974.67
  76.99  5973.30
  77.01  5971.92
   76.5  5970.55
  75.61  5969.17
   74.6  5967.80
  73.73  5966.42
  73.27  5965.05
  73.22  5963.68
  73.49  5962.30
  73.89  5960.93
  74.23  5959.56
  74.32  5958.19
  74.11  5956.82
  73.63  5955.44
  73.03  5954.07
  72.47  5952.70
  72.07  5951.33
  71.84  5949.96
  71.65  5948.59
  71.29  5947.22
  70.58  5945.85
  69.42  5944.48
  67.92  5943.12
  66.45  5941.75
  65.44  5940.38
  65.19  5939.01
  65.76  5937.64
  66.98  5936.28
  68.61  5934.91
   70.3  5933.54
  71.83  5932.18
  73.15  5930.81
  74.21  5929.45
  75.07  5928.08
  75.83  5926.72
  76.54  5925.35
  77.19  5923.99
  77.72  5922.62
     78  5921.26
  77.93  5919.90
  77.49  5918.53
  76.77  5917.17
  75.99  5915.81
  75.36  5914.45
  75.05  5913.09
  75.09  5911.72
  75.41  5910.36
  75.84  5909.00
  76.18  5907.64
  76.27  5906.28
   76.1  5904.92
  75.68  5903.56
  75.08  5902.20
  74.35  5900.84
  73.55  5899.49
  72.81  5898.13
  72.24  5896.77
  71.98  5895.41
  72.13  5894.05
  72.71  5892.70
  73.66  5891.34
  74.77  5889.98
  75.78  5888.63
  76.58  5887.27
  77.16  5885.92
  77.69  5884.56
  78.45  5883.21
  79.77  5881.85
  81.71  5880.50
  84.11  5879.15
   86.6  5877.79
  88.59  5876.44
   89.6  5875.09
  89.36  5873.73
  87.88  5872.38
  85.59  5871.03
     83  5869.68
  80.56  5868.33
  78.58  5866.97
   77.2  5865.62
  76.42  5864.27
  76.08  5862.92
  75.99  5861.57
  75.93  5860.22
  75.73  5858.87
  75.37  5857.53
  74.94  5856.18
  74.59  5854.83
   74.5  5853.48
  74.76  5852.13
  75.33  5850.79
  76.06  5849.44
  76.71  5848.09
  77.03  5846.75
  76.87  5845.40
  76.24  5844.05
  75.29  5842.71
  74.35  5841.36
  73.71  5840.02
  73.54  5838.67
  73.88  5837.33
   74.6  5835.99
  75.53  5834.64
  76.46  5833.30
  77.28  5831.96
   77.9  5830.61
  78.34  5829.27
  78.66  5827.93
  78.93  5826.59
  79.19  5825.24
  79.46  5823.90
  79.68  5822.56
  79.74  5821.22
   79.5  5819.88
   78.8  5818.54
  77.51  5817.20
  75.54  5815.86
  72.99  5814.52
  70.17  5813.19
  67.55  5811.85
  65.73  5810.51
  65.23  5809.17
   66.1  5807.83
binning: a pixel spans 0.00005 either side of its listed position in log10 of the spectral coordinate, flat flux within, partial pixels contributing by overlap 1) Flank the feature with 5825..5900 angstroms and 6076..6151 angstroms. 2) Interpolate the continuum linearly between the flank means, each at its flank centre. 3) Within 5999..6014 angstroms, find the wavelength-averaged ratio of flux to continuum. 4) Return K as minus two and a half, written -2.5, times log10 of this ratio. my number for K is 0.23 mag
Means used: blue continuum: 77.5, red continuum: 74.6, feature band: 61.4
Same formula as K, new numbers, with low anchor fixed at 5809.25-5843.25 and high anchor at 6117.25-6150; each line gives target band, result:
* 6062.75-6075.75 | -0.05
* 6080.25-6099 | 0.03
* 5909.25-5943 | 0.03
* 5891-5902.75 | 0.03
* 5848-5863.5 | 0.00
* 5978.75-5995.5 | 0.04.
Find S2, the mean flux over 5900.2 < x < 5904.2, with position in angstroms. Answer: 75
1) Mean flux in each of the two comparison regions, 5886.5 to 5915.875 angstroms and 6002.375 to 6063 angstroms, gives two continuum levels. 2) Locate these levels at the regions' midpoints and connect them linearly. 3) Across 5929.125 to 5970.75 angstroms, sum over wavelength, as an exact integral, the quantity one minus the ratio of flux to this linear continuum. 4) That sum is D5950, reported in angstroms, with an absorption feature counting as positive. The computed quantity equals 1.5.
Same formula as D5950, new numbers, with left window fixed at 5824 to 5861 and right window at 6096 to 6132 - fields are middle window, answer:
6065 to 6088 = -0.6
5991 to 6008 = 2.6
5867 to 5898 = -1.6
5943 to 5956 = 0.8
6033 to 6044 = -0.6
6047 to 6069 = -0.9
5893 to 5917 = 0.4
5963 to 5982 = 0.3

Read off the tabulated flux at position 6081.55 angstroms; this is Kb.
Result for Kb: 78.11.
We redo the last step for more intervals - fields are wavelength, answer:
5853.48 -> 74.5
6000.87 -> 61.16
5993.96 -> 72.44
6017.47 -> 67.64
